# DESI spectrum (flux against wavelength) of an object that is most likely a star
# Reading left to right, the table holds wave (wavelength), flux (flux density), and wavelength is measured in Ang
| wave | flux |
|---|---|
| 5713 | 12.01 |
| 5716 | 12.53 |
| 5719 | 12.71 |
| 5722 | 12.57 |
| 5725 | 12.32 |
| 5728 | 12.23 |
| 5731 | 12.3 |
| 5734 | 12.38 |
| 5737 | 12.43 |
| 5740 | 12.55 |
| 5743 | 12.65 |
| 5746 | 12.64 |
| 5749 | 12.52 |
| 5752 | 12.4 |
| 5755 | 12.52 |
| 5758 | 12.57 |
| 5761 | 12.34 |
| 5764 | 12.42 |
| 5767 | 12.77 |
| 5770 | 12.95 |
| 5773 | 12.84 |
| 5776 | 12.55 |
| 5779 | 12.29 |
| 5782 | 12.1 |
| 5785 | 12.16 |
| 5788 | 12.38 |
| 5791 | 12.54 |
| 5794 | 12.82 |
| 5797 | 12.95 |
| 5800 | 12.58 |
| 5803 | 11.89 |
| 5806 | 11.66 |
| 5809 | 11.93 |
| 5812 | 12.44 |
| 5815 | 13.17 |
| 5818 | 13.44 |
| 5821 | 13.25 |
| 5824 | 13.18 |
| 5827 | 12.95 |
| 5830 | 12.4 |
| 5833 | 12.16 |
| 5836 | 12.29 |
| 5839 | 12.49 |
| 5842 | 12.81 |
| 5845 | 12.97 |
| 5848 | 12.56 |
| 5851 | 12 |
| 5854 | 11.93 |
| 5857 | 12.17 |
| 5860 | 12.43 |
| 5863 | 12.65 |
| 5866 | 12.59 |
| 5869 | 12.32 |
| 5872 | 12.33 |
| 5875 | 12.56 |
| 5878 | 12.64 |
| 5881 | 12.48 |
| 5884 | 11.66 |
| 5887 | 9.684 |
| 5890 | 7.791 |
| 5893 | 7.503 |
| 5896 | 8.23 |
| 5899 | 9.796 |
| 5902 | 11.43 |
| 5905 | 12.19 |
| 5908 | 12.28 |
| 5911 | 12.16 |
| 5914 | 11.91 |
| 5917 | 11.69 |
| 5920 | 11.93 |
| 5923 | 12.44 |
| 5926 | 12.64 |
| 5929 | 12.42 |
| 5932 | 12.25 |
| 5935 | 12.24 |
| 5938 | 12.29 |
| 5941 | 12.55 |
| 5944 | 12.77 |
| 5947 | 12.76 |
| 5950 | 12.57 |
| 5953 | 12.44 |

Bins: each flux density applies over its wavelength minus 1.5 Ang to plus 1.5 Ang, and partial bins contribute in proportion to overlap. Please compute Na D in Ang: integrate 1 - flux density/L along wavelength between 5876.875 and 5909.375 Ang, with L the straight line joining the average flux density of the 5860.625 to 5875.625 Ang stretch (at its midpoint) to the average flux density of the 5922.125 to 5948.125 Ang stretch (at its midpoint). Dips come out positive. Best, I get 5.2 Ang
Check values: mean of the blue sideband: 12.5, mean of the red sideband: 12.5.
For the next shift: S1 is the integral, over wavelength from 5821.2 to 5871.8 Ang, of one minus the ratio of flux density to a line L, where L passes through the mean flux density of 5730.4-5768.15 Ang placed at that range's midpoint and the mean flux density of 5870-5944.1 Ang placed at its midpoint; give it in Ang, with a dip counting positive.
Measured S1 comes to -2.7 Ang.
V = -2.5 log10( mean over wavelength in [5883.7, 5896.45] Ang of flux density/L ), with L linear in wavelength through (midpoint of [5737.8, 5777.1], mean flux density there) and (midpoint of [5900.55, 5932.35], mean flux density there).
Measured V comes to 0.36 mag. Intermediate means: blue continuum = 12.6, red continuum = 12.1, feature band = 8.78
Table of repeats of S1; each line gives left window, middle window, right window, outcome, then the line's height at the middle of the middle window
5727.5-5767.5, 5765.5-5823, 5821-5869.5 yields -0.3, 12.5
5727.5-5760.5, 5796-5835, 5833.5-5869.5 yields -0.5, 12.4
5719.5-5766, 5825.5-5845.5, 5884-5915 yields -2.4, 11.2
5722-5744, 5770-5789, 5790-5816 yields 0.0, 12.4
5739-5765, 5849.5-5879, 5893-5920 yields -2.4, 11.4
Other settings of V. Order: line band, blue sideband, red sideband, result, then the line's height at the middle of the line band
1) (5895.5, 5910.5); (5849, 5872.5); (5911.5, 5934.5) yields 0.11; 12.2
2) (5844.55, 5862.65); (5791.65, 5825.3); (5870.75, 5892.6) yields -0.06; 11.7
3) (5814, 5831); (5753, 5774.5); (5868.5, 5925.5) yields -0.09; 12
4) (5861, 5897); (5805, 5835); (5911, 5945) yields 0.13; 12.5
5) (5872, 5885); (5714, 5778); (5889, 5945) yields -0.06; 11.7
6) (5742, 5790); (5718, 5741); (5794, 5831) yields 0.00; 12.5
